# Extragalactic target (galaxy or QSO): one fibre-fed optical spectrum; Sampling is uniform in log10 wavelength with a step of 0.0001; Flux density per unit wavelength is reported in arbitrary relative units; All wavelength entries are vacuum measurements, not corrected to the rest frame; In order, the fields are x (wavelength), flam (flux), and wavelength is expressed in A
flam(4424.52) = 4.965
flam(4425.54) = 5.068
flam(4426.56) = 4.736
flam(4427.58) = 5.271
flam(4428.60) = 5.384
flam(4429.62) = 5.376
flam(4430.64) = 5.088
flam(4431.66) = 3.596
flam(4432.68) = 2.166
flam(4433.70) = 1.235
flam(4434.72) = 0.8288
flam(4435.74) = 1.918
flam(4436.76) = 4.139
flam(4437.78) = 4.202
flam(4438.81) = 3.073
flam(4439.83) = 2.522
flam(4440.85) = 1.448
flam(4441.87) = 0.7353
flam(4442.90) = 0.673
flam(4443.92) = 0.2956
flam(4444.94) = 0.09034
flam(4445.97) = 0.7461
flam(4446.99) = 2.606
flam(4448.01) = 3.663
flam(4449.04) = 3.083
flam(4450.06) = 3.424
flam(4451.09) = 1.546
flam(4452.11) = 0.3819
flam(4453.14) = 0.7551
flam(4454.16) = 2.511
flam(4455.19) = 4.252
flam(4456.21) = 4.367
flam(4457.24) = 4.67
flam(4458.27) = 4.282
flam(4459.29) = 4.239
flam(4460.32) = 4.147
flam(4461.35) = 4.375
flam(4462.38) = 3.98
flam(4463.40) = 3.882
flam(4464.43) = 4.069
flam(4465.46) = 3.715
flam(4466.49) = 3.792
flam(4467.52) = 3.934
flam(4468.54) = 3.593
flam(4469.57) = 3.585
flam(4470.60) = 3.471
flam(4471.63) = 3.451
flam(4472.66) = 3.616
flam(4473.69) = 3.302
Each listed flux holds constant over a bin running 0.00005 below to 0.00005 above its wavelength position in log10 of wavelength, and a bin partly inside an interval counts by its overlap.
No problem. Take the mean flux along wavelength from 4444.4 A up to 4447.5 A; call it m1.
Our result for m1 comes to 1.14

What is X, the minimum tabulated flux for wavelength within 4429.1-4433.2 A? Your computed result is 2.166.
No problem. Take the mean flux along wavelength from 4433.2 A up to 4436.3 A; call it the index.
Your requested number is 1.38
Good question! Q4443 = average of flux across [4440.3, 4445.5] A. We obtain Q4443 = 0.664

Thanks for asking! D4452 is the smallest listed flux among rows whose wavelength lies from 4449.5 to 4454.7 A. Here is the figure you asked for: 0.3819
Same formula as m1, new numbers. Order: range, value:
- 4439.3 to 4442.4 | 1.58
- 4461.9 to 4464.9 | 3.98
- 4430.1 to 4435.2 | 2.61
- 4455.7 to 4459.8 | 4.39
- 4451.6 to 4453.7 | 0.62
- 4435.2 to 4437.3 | 3.02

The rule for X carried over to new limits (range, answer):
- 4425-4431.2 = 4.736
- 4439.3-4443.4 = 0.673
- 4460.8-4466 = 3.715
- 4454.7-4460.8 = 4.147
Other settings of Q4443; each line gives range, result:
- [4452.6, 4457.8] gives 3.3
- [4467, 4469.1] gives 3.77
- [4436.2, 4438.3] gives 4.11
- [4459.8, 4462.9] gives 4.16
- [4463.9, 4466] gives 3.88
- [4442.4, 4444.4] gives 0.487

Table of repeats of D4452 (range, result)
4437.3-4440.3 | 2.522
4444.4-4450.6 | 0.09034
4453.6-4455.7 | 2.511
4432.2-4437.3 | 0.8288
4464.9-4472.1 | 3.451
